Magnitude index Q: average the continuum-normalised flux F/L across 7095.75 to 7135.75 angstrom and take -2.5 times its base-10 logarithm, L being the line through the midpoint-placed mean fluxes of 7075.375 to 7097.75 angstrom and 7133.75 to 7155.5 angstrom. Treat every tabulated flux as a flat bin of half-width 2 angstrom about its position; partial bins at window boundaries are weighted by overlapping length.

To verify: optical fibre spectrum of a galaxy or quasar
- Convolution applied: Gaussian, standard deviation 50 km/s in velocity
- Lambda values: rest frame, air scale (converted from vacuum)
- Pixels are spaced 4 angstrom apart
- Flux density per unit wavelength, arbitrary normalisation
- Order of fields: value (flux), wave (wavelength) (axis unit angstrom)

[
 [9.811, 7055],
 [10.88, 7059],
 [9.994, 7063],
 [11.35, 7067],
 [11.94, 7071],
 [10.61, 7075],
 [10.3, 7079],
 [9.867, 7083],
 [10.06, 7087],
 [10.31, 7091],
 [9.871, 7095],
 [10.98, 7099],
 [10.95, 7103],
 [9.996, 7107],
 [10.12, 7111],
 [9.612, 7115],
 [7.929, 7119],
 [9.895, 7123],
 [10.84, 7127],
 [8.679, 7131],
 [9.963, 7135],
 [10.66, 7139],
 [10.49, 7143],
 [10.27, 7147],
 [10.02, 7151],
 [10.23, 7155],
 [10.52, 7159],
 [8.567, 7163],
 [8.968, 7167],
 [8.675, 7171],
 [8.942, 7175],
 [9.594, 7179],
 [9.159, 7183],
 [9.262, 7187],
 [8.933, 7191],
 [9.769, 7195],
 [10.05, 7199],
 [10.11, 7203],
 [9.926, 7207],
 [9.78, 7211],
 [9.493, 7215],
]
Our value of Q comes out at 0.03 mag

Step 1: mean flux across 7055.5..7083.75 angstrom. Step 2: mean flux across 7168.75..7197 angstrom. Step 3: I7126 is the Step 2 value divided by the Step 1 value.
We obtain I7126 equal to 0.9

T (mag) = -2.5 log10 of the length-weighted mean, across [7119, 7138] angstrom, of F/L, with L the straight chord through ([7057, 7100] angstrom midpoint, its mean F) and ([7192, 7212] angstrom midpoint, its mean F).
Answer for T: 0.065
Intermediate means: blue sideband 10.6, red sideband 9.88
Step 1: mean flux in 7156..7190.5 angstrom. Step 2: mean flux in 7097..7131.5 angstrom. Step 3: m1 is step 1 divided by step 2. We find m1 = 0.93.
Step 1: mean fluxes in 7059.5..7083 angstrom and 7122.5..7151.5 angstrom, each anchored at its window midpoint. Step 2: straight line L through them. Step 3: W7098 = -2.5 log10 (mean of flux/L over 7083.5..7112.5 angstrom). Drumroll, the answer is 0.02 mag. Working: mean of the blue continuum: 10.8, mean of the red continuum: 10.1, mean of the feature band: 10.3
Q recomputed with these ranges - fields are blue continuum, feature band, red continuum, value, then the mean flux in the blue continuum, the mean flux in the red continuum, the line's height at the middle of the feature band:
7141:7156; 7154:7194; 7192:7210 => 0.09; 10.3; 9.9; 10.1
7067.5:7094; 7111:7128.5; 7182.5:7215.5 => 0.07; 10.5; 9.63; 10.2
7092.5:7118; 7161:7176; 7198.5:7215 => 0.14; 10.2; 9.9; 10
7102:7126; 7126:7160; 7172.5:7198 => -0.07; 9.75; 9.3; 9.56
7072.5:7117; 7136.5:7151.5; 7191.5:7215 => -0.03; 10.3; 9.83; 10.1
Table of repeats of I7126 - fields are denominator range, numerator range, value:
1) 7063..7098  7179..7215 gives 0.91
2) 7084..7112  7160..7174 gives 0.86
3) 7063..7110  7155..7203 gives 0.89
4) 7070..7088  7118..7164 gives 0.94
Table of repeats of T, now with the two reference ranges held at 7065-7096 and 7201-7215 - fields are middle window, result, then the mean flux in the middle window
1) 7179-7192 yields 0.089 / 9.21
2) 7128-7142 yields 0.040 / 9.9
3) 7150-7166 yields 0.041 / 9.77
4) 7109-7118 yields 0.079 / 9.65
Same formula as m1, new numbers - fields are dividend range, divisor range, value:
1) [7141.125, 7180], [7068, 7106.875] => 0.91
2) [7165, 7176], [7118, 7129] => 0.91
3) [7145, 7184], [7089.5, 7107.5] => 0.91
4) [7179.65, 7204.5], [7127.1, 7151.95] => 0.95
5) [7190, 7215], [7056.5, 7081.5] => 0.90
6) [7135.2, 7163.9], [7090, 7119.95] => 1.01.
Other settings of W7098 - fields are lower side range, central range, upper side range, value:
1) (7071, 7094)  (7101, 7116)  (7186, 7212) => 0.00 mag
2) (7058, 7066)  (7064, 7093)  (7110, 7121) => -0.06 mag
